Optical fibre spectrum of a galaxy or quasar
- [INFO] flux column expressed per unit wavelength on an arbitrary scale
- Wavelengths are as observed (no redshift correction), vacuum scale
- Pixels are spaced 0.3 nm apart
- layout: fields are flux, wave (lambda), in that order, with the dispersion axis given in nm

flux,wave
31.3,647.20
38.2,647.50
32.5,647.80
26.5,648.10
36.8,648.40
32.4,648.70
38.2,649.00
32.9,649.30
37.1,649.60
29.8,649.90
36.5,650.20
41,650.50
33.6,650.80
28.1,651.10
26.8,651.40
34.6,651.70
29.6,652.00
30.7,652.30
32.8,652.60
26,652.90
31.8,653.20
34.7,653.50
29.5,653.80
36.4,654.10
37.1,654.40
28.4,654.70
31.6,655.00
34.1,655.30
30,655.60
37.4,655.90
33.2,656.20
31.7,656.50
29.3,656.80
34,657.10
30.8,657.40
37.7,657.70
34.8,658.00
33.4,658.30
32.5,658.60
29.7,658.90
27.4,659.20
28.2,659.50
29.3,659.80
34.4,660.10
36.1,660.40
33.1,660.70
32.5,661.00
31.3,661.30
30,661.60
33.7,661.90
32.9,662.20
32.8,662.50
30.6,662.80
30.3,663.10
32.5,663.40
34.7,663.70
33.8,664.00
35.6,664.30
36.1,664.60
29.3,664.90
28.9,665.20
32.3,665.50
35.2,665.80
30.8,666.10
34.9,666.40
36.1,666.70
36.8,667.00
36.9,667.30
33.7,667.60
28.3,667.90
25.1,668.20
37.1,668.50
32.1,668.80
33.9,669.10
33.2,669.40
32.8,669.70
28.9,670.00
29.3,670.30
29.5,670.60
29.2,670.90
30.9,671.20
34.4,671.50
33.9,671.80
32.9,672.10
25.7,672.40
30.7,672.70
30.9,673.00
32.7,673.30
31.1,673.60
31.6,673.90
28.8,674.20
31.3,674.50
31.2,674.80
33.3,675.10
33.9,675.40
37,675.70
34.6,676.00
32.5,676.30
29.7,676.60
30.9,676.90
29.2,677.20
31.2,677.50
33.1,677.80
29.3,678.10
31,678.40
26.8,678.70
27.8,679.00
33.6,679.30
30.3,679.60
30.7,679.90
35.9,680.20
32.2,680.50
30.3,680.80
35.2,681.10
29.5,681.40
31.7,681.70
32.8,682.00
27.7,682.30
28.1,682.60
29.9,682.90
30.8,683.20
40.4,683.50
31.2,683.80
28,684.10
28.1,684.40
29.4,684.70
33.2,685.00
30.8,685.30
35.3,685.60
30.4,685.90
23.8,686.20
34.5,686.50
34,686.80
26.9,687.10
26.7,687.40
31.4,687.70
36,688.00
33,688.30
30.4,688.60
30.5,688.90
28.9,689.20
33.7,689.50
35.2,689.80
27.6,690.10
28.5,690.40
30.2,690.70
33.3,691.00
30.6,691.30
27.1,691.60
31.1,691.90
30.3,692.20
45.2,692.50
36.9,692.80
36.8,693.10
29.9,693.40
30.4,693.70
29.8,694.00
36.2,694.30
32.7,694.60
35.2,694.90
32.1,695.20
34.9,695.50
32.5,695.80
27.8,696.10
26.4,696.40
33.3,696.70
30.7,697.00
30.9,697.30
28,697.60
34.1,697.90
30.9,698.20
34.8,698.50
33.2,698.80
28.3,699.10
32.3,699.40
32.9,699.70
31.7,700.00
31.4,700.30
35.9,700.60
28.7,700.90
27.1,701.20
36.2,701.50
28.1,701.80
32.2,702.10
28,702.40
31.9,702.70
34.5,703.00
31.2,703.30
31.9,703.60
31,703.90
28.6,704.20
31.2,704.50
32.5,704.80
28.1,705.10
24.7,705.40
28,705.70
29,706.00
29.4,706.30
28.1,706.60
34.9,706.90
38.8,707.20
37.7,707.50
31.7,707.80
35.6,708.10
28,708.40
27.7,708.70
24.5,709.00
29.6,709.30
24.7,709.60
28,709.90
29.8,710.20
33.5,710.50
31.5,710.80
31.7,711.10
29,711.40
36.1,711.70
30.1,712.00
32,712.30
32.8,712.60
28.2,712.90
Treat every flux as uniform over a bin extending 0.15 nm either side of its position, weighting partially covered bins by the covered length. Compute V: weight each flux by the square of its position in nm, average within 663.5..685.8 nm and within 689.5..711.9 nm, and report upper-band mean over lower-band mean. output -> 1.06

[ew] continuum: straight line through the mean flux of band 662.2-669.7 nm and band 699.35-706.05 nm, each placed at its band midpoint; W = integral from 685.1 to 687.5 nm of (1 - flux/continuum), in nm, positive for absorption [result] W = 0.10 nm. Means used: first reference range 33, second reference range 30.7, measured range 30.4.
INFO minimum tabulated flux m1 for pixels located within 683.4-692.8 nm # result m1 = 23.8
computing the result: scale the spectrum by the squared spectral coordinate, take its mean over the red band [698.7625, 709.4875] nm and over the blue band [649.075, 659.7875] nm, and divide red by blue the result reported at 1.11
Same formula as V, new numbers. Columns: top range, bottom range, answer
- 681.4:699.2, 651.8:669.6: 1.06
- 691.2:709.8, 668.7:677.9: 1.07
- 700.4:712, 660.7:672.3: 1.06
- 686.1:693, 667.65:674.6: 1.07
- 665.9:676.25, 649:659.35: 1.04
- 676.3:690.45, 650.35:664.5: 1.04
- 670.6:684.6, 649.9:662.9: 1.03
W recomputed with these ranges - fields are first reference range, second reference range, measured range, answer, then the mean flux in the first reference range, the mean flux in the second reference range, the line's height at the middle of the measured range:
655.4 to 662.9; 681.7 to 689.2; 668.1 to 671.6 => 0.04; 32.3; 30.9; 31.7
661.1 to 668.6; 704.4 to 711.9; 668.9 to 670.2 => 0.02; 32.8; 30.5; 32.5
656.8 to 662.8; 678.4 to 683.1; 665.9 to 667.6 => -0.17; 32.2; 30.8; 31.8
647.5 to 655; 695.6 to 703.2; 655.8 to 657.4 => -0.01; 32.7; 31.3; 32.6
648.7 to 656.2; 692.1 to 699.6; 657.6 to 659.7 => 0.07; 32.9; 32.6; 32.8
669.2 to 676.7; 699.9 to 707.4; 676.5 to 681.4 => 0.07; 31.6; 31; 31.5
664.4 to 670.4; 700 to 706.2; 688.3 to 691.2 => 0.03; 32.6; 30.5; 31.3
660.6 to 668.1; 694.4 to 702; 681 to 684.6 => 0.13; 32.9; 31.6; 32.2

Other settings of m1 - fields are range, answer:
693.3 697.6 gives 26.4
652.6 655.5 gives 26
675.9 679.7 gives 26.8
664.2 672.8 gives 25.1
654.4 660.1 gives 27.4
